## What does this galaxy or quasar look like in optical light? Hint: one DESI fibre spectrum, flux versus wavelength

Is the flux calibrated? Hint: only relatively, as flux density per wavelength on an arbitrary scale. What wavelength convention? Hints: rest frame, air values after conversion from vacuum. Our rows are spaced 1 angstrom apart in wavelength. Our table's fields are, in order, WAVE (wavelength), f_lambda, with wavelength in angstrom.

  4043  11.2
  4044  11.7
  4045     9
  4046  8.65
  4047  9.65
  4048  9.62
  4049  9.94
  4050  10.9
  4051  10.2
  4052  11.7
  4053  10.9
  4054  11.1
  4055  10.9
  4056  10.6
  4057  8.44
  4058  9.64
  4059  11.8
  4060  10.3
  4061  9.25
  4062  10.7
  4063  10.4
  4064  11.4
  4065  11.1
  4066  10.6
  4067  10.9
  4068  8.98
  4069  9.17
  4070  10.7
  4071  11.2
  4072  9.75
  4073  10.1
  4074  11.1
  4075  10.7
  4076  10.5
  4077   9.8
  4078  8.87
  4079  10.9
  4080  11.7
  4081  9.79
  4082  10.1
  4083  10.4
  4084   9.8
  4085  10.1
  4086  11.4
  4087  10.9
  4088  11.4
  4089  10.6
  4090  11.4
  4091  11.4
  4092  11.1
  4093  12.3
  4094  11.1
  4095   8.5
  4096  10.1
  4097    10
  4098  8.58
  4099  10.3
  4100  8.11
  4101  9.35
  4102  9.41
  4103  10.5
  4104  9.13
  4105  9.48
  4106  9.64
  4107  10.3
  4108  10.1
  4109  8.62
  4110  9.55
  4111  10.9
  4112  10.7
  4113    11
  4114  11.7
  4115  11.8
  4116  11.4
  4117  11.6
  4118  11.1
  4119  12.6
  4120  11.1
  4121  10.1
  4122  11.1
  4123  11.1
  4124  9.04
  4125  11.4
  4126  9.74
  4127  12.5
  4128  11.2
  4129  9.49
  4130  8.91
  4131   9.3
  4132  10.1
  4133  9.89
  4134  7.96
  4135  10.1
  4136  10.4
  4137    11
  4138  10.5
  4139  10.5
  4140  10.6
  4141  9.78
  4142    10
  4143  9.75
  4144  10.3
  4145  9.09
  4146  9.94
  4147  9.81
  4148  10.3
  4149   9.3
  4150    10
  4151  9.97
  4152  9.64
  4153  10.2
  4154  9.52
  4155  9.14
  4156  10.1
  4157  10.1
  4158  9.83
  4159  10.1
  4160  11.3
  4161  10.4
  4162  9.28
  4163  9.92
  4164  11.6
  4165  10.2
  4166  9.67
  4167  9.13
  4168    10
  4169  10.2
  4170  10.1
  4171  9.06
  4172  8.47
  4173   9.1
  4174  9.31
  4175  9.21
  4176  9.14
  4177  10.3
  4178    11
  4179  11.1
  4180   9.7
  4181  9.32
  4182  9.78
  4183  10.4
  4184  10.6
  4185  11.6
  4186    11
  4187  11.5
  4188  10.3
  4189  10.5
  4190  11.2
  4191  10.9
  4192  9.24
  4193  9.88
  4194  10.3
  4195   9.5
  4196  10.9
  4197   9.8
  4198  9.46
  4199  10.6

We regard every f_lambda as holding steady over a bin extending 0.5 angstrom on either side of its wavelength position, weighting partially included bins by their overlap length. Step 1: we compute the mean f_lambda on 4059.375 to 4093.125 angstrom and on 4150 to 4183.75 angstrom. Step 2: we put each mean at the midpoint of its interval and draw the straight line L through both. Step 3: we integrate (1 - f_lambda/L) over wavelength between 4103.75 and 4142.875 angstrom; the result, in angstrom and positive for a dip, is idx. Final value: -0.7 angstrom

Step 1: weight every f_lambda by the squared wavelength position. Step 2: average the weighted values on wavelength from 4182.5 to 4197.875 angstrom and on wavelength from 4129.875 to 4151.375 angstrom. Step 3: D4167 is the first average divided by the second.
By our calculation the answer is 1.1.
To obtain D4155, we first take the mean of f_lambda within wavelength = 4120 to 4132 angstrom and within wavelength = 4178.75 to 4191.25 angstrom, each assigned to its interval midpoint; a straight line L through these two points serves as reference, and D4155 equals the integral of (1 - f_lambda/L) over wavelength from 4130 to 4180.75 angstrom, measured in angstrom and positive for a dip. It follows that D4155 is 2.8 angstrom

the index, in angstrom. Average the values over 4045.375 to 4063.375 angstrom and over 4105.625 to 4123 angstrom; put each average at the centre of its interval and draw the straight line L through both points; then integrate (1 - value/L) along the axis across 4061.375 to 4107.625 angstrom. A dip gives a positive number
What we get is 1.0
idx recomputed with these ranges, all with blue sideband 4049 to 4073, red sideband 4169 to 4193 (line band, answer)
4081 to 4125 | -0.5 angstrom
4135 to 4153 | 0.3 angstrom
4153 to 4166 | 0.1 angstrom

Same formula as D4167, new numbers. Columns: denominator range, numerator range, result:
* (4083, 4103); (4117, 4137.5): 1.03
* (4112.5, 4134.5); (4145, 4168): 0.95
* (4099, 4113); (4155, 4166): 1.07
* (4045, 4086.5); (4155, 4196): 1.03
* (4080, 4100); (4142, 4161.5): 0.98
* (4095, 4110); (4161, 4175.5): 1.05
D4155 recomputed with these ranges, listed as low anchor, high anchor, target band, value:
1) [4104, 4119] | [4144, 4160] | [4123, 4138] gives 0.2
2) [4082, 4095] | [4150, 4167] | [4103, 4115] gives 0.5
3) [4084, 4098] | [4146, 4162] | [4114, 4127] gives -0.9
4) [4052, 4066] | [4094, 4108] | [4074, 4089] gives -0.7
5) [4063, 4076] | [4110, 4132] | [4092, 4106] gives 1.1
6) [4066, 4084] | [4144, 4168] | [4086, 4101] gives -0.3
